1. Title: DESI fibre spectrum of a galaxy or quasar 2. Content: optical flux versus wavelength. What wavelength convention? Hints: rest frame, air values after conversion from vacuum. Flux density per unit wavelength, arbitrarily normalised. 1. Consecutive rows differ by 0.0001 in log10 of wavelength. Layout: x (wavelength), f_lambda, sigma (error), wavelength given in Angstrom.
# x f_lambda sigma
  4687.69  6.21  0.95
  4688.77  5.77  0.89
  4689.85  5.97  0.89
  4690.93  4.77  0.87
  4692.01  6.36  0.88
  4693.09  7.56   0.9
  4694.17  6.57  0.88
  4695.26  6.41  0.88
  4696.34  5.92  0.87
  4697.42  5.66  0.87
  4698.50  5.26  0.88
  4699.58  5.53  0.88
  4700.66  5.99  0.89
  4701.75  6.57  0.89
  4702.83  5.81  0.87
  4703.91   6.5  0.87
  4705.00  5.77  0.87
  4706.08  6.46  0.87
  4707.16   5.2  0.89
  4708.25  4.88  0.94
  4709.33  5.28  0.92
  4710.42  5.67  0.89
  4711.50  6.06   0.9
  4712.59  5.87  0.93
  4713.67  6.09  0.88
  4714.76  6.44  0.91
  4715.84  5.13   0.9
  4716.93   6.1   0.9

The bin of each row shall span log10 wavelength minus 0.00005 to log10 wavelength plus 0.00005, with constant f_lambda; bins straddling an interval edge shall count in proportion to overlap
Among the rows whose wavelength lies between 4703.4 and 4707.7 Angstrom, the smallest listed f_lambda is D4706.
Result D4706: 5.2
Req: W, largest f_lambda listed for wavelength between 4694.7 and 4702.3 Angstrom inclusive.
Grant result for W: 6.57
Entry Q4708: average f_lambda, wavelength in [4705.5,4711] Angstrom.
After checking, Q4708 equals 5.51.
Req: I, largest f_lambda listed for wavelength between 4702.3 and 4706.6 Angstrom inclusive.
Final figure 6.5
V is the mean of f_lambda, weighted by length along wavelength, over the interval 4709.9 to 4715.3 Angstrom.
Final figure 6.03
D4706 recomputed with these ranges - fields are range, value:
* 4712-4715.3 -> 5.87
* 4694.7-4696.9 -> 5.92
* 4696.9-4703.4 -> 5.26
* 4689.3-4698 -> 4.77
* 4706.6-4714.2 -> 4.88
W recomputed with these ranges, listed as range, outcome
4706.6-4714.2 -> 6.09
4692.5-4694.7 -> 7.56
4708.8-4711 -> 5.67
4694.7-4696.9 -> 6.41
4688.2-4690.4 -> 5.97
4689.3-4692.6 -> 6.36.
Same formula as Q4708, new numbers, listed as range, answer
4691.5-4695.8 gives 6.72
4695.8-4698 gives 5.79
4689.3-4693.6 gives 6.16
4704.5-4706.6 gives 6.13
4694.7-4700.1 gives 5.76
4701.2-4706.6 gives 6.22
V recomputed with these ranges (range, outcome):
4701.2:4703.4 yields 6.19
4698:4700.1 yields 5.4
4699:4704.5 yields 6.07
